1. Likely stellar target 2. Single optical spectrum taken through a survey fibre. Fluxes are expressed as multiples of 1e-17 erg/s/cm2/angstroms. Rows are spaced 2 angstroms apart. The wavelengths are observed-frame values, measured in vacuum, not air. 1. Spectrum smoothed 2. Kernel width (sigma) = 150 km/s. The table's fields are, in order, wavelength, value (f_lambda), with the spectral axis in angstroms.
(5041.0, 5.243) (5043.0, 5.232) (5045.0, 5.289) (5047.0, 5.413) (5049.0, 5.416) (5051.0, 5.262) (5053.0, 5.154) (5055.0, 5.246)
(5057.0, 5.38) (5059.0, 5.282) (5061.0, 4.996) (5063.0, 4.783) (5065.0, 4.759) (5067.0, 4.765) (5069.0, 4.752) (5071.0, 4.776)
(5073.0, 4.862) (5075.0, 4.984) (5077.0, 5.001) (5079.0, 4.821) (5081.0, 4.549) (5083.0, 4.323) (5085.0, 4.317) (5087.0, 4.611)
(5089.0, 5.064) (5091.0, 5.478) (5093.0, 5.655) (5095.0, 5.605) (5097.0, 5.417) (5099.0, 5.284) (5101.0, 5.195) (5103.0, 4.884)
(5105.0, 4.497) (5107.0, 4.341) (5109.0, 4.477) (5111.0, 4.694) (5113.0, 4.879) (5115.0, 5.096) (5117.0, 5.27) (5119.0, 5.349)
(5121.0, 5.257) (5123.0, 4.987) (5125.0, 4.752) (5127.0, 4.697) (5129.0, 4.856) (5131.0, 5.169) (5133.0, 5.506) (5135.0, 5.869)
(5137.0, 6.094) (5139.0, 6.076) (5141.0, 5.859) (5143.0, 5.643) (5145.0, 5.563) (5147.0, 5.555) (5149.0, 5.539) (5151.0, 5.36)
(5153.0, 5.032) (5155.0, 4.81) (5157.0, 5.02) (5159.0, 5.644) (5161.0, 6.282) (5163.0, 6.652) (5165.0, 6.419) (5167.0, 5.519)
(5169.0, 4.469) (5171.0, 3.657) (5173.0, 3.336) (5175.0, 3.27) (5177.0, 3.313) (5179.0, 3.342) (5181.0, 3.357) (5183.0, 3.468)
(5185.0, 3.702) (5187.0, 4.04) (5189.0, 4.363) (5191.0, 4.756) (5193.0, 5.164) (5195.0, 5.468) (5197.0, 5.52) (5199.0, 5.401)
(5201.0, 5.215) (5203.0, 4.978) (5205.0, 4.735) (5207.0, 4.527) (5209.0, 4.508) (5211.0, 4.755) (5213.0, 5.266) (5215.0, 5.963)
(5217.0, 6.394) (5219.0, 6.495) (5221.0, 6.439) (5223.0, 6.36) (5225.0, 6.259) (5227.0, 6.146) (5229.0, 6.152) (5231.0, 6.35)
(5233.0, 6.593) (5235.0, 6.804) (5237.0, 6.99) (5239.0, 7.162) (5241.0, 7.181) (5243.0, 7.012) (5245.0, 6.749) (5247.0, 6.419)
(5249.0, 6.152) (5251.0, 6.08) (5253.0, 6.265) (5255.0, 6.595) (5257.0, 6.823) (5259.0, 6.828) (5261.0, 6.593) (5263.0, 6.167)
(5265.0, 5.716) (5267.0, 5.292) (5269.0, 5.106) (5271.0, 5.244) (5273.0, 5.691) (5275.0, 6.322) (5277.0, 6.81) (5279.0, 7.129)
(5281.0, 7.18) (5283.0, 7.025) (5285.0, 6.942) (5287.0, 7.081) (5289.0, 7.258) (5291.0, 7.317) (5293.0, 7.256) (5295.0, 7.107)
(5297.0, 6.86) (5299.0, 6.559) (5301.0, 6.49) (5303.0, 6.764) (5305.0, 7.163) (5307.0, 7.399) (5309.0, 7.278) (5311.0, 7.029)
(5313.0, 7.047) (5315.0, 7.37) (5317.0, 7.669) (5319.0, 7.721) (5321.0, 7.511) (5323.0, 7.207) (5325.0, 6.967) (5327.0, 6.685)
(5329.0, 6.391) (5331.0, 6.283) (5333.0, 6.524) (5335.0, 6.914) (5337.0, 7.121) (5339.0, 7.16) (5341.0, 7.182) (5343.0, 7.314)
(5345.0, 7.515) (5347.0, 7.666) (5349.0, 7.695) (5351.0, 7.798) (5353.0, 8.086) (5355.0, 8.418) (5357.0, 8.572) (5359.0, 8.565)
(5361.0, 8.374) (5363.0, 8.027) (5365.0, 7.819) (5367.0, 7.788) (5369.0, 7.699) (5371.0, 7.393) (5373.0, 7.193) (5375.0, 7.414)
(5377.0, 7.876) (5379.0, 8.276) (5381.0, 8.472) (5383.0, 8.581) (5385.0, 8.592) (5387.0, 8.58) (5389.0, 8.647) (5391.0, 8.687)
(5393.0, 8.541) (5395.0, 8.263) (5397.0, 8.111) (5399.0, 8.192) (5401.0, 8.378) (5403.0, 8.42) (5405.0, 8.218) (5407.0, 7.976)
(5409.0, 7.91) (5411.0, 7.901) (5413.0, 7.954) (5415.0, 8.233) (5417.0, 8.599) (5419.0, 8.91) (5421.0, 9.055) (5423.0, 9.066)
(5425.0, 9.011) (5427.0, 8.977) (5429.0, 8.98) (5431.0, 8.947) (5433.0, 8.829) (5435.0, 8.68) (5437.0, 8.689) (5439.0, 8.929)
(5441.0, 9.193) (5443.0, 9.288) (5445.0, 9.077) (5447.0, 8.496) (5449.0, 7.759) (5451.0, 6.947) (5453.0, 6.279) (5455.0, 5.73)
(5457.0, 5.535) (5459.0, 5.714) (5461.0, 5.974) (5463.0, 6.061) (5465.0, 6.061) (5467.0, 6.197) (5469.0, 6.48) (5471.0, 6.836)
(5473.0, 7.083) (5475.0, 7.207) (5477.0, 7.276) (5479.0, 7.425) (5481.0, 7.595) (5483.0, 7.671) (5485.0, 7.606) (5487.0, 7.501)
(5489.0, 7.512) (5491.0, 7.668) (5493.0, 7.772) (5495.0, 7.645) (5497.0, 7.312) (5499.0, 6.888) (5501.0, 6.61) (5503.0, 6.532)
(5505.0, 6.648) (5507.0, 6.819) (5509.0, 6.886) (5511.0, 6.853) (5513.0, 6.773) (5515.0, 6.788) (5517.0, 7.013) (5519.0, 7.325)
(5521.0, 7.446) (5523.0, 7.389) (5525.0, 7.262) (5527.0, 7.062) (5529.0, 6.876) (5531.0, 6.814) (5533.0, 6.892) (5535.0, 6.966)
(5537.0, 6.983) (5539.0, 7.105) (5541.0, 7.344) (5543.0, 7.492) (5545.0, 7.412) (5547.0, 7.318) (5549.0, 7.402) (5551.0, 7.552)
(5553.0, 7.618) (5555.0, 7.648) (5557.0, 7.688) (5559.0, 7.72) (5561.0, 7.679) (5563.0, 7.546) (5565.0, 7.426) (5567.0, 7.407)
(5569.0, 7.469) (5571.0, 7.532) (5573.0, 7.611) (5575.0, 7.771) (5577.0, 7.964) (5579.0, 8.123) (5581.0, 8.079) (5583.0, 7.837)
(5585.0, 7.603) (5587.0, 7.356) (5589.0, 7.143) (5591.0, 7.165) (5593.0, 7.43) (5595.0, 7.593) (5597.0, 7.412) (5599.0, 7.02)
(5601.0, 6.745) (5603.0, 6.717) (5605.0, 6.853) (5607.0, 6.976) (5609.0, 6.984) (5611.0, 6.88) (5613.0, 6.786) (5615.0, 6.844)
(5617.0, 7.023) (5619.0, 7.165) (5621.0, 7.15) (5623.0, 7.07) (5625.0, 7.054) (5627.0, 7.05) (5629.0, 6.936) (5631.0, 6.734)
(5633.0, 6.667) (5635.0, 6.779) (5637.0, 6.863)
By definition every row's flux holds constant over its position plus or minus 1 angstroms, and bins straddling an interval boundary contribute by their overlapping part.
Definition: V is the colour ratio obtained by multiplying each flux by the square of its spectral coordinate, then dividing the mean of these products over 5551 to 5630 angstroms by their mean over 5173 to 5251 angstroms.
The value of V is 1.55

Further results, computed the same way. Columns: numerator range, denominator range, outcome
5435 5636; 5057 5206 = 1.70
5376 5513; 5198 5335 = 1.28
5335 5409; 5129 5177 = 1.65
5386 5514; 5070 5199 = 1.75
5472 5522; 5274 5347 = 1.09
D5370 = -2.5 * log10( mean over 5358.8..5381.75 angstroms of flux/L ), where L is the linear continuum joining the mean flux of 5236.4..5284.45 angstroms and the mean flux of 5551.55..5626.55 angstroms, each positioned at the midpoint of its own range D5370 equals -0.17 mag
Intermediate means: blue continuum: 6.44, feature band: 7.88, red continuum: 7.35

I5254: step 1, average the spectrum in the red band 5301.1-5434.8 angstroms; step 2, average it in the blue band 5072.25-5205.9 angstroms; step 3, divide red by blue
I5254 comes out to 1.59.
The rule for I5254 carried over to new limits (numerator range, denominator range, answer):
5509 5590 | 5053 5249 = 1.41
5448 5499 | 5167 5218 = 1.52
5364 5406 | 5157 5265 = 1.47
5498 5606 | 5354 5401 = 0.89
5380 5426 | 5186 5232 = 1.55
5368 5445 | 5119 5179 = 1.64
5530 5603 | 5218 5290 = 1.15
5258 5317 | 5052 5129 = 1.35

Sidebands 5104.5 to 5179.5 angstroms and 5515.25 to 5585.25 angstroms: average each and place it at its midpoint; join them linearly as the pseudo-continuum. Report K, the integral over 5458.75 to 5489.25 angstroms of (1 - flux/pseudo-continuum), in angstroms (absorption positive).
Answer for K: 0.4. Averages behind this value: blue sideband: 5.07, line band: 6.9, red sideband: 7.43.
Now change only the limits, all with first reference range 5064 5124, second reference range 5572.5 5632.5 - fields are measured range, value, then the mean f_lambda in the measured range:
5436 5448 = -4.5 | 8.95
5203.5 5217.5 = 0.9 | 5.11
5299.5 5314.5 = -2.9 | 7.02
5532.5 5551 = -0.8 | 7.24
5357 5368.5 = -3.7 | 8.14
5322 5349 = -4.5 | 7.02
